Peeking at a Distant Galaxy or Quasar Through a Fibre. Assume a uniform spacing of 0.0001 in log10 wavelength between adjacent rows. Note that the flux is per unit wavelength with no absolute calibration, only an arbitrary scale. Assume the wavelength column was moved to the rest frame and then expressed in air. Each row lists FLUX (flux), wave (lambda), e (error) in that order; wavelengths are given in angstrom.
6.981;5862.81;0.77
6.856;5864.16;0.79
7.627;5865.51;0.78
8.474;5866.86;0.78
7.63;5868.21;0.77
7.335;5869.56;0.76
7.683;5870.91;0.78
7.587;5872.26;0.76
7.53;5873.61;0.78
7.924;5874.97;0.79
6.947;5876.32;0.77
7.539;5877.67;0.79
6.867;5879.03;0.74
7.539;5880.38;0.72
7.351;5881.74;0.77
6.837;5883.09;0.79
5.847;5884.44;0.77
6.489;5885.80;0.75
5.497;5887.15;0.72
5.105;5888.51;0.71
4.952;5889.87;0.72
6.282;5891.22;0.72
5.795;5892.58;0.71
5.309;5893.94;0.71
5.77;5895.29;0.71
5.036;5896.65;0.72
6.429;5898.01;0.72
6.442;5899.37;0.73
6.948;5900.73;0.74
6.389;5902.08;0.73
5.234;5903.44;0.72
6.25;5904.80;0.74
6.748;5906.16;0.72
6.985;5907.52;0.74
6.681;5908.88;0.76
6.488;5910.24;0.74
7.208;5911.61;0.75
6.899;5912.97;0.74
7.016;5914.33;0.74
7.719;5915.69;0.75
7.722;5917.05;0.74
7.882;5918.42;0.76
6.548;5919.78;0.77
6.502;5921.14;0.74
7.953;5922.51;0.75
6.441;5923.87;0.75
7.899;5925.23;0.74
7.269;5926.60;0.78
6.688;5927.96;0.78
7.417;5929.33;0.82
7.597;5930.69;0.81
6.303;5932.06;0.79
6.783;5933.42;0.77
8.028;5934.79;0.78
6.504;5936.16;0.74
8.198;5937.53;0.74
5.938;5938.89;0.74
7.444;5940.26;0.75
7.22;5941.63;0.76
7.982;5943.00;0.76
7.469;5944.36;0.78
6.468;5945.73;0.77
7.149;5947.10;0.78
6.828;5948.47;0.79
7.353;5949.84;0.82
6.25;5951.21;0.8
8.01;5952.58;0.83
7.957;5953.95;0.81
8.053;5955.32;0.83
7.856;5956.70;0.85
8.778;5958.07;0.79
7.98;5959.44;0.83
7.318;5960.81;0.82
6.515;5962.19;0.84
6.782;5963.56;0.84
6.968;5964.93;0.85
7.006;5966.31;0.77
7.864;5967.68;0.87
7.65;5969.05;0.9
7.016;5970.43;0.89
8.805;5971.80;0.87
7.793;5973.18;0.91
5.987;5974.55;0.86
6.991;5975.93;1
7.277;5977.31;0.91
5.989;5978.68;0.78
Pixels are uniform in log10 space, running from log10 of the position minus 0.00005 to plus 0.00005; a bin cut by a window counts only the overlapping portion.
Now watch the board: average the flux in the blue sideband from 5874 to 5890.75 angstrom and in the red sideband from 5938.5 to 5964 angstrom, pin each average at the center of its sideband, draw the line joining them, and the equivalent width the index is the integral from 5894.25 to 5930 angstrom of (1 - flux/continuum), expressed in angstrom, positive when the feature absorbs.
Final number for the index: 0.76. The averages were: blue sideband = 6.59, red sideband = 7.35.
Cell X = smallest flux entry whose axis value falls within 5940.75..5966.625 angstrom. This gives 6.25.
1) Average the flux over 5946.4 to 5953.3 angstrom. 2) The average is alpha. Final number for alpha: 7.12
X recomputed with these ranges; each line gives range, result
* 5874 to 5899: 4.952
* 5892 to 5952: 5.036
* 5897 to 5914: 5.234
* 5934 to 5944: 5.938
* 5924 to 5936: 6.303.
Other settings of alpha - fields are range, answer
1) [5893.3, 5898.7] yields 5.64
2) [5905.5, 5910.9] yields 6.73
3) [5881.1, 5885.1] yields 6.69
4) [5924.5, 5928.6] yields 7.29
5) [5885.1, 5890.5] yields 5.51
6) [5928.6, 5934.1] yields 7.03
